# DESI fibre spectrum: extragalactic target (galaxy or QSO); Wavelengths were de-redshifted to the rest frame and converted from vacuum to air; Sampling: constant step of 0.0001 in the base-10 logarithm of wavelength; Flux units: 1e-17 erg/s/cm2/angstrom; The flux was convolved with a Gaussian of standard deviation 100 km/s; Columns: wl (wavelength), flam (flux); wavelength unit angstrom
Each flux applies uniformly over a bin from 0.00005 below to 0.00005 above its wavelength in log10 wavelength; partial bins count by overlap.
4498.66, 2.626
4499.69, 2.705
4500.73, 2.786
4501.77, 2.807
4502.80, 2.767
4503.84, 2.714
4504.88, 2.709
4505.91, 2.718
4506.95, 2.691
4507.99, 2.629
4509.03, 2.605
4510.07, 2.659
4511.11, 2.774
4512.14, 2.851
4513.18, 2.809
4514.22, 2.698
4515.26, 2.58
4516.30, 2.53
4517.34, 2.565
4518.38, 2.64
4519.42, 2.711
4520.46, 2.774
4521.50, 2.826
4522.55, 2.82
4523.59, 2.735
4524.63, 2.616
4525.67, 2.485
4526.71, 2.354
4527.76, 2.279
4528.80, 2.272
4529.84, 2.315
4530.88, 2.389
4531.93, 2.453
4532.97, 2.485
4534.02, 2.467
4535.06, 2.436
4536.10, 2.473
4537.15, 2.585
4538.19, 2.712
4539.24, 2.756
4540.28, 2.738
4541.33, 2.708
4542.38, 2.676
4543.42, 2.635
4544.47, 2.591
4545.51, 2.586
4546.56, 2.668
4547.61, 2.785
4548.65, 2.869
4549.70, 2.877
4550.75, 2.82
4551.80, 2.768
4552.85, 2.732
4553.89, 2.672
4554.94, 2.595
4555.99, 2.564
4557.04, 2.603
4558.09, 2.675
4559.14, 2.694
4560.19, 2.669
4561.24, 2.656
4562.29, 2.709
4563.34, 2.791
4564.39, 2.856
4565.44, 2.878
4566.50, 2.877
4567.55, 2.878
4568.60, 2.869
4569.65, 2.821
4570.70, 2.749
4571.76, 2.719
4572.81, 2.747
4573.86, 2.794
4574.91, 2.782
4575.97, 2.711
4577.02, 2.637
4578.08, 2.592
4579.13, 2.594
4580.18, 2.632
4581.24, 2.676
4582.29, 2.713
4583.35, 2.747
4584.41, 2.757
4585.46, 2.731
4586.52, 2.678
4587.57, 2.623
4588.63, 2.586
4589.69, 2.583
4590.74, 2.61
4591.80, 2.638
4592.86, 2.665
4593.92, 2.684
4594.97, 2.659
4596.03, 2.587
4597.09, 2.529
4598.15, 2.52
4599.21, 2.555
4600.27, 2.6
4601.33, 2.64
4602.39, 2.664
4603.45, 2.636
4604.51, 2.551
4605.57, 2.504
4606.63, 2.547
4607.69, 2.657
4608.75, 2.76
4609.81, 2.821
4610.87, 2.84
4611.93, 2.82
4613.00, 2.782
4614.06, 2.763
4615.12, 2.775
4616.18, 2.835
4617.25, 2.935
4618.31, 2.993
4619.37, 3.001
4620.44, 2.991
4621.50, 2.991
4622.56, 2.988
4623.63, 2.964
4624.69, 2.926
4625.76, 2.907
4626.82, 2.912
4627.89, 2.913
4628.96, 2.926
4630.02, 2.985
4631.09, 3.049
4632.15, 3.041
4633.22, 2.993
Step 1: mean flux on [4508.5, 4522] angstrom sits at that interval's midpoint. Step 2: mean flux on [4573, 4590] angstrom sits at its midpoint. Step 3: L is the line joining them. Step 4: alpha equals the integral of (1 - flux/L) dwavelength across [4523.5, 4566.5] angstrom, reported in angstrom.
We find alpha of 1.0 angstrom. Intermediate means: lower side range 2.69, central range 2.63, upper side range 2.68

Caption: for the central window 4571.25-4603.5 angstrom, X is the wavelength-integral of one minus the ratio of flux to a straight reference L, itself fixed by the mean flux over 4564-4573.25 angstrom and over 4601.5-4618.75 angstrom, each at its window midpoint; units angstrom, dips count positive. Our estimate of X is 1.5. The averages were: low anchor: 2.82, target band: 2.65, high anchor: 2.74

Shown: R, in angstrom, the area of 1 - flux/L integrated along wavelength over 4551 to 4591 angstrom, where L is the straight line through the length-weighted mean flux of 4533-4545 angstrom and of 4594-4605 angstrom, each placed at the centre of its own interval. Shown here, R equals -1.64 angstrom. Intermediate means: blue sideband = 2.61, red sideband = 2.6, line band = 2.71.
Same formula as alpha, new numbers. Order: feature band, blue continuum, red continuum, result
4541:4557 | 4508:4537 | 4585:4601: -0.7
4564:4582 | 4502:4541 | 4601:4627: -0.2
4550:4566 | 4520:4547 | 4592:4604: -0.8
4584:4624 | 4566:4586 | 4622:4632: 1.9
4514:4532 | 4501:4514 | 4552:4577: 1.1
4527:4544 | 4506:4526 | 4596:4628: 1.1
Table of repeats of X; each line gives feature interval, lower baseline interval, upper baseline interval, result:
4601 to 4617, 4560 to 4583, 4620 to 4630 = 0.98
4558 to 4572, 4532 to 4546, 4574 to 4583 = -0.69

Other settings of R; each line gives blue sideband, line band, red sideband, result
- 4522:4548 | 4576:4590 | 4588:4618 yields -0.1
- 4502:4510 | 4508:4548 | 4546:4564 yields 1.4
